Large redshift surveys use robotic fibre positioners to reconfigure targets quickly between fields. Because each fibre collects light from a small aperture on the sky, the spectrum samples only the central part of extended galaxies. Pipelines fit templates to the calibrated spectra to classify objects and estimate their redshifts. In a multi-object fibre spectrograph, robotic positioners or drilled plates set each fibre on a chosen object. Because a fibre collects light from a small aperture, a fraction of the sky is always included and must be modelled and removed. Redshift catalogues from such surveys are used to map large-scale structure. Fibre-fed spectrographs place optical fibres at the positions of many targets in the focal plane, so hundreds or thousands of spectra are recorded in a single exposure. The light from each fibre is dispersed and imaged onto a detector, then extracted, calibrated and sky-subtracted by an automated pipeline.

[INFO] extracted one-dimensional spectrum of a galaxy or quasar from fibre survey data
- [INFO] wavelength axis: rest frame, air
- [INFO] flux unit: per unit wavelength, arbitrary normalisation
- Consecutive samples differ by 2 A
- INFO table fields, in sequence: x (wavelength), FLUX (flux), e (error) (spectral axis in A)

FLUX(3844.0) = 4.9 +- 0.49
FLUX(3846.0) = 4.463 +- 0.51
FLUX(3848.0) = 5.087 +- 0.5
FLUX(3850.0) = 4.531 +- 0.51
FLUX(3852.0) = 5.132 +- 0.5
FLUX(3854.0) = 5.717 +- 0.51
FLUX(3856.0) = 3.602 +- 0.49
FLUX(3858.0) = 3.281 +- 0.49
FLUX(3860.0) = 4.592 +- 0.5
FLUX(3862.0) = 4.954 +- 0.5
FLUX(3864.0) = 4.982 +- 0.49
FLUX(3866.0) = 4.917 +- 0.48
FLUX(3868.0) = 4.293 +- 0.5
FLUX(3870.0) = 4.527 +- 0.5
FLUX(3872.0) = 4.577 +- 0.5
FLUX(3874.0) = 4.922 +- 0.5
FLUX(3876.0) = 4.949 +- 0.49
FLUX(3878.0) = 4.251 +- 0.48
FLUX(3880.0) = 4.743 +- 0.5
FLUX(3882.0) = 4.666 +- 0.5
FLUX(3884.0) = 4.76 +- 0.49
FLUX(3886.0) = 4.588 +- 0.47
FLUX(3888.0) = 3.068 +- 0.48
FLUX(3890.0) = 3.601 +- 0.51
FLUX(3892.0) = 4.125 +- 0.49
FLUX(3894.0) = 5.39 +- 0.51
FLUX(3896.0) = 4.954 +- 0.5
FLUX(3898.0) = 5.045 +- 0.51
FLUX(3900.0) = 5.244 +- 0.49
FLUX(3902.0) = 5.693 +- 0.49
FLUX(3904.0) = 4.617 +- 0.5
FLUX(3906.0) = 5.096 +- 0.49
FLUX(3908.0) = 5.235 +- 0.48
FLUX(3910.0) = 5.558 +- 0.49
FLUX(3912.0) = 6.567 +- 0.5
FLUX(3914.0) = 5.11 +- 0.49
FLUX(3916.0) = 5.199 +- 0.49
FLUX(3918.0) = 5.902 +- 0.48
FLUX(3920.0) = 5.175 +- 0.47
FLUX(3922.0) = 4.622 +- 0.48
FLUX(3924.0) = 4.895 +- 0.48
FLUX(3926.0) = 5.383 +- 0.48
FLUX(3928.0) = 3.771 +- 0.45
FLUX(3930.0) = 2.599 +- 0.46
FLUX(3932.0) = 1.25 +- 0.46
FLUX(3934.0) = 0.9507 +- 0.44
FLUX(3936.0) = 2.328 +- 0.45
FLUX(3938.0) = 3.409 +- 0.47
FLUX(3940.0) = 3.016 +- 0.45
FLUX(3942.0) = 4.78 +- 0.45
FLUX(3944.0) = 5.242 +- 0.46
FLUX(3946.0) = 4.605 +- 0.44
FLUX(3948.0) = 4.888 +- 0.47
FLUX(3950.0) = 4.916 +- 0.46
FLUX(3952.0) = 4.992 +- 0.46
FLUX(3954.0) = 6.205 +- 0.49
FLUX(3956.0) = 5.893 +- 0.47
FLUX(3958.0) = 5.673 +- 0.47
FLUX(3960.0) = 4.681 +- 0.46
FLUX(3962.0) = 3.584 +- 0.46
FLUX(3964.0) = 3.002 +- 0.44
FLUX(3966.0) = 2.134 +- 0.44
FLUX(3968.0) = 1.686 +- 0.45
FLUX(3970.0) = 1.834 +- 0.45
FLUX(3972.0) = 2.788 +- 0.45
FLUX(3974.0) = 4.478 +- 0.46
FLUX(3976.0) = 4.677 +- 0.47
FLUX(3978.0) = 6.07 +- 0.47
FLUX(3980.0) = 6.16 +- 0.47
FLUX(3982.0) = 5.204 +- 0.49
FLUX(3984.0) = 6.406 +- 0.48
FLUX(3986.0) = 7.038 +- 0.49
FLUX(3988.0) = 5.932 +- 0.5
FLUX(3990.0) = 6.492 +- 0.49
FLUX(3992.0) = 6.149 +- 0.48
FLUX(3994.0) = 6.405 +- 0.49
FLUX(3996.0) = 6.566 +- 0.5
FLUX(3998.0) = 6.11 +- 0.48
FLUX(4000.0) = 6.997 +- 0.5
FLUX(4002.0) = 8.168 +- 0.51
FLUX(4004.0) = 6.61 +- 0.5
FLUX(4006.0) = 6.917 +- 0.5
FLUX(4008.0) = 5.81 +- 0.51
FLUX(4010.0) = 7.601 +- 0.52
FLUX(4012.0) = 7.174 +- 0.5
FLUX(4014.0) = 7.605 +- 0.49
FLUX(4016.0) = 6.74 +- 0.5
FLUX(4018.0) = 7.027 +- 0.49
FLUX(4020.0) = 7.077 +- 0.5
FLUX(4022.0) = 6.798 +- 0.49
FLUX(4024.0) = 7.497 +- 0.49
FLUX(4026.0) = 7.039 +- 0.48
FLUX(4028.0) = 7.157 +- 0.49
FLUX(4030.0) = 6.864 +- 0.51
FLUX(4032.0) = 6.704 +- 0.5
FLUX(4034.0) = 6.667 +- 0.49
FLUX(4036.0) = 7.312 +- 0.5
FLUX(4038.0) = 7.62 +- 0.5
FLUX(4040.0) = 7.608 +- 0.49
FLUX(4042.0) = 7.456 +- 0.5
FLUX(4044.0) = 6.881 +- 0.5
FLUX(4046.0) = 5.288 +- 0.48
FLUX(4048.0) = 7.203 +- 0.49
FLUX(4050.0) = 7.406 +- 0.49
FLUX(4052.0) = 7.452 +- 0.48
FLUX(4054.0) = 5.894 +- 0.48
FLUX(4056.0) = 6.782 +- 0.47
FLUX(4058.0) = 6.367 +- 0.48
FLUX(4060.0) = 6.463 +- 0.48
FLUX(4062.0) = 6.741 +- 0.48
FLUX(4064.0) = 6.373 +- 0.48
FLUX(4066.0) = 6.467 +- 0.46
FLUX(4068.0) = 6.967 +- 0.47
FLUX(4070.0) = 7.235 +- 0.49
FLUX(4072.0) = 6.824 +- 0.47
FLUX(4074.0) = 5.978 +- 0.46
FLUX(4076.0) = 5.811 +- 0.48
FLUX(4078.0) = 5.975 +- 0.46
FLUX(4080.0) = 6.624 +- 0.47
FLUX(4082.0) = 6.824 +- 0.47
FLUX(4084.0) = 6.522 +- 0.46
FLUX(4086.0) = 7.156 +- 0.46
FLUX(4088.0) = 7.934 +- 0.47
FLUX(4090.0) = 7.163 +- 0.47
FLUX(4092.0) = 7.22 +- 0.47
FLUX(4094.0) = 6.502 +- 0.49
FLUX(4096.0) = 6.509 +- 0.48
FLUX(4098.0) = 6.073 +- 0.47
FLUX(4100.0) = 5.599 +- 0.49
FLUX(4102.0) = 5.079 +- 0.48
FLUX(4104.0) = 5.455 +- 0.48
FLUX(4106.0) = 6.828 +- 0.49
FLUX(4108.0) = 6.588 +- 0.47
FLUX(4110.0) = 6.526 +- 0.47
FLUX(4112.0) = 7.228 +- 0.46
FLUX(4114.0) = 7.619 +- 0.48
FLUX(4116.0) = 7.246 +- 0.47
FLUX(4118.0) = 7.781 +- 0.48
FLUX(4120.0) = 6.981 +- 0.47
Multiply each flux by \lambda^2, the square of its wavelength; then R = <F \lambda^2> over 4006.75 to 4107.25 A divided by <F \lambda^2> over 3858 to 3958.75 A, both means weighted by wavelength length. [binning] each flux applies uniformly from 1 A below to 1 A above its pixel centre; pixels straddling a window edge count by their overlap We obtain 1.58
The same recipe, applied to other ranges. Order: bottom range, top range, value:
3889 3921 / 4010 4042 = 1.47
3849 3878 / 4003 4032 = 1.63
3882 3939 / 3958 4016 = 1.30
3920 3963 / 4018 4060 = 1.74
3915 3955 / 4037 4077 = 1.70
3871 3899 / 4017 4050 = 1.67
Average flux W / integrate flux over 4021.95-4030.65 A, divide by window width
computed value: 7.11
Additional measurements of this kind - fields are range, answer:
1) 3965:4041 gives 6.19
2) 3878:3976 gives 4.33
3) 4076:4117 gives 6.61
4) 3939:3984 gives 4.43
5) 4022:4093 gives 6.84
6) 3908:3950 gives 4.3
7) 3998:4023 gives 7.01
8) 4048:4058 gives 6.86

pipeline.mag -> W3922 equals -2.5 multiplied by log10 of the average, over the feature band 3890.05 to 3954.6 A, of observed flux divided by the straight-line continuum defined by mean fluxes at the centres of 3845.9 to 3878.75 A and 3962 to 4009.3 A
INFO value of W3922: 0.095 mag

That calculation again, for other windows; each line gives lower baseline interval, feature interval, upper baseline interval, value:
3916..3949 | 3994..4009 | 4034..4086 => -0.23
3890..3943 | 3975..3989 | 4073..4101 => -0.13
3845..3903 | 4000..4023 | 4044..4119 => -0.18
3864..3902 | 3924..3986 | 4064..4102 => 0.28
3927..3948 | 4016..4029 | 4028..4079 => -0.21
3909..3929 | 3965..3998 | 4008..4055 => 0.24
